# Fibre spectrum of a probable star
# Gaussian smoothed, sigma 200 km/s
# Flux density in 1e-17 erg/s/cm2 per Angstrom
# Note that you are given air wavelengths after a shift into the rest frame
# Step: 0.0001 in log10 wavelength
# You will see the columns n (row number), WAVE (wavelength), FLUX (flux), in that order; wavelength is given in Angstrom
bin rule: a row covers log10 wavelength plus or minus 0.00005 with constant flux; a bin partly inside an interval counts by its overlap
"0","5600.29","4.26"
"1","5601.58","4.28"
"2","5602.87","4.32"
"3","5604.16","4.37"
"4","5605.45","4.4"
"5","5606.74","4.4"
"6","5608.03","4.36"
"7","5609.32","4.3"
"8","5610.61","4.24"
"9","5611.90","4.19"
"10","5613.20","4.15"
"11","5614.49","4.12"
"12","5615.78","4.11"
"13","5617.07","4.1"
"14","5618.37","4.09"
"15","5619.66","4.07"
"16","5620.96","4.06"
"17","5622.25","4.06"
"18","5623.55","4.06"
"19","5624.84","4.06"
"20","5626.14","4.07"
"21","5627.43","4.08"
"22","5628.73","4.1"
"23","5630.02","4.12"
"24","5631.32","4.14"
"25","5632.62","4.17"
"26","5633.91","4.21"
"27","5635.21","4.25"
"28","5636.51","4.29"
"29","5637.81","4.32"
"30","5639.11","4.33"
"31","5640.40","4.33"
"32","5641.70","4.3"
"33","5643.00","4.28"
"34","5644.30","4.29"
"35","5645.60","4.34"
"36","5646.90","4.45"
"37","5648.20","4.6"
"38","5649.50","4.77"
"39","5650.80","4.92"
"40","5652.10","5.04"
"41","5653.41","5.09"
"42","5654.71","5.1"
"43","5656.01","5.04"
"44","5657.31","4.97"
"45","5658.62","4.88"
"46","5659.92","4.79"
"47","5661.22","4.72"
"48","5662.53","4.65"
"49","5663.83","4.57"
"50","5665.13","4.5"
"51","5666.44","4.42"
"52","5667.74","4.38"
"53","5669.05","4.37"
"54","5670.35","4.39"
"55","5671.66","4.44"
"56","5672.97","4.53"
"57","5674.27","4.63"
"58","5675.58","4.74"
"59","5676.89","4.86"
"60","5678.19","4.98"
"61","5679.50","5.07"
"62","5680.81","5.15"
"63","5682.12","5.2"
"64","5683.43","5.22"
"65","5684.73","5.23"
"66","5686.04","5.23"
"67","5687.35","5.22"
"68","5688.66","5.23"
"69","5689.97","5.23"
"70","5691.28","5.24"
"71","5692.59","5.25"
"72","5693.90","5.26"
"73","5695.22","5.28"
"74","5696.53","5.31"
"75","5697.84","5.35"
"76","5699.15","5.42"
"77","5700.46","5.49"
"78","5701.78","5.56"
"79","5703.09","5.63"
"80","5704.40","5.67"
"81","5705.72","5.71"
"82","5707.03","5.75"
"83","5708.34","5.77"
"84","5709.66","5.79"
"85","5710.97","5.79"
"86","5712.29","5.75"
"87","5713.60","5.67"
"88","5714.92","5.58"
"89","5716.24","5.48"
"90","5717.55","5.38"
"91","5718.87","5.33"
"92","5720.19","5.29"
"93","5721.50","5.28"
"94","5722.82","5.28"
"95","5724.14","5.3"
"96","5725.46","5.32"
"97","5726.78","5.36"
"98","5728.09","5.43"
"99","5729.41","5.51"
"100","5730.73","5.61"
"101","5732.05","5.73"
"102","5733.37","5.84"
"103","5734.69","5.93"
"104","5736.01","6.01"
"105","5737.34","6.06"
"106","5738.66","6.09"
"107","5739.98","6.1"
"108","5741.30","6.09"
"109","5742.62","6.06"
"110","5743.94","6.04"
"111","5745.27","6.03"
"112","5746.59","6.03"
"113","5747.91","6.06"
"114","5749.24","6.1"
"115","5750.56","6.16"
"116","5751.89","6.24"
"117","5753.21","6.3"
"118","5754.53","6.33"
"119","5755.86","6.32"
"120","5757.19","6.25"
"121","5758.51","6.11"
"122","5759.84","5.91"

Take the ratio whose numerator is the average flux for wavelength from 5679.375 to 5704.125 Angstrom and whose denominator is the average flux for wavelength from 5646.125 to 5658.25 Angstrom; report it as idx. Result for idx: 1.1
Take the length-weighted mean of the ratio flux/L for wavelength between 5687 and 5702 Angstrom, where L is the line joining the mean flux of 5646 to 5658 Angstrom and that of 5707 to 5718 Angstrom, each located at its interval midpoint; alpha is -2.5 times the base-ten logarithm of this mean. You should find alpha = 0.02 mag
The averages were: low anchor 4.87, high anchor 5.66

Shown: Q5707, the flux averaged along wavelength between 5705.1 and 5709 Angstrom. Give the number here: 5.75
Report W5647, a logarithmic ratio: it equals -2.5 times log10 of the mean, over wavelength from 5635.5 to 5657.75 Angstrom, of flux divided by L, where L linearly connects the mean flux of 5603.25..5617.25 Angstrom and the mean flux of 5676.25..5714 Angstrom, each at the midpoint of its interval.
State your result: 0.03 mag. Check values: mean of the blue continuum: 4.26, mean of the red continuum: 5.39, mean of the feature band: 4.61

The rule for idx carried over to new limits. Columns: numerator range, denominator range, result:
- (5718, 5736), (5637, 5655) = 1.20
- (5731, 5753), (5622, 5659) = 1.36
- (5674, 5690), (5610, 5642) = 1.22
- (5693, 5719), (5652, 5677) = 1.18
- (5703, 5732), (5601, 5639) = 1.32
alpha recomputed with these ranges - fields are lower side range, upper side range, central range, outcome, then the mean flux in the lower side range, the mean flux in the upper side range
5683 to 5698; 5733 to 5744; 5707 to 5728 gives 0.036 mag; 5.25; 6.03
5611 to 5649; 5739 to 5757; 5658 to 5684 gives 0.035 mag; 4.2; 6.14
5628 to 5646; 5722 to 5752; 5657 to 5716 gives -0.021 mag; 4.25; 5.83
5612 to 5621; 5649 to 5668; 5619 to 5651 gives 0.038 mag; 4.1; 4.8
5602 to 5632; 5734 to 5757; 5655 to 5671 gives 0.048 mag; 4.17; 6.12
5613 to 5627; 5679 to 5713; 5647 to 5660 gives -0.052 mag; 4.09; 5.42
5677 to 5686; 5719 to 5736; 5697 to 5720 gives -0.046 mag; 5.13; 5.51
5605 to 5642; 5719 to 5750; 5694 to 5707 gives -0.043 mag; 4.19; 5.76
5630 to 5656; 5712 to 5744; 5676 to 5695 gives -0.020 mag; 4.49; 5.65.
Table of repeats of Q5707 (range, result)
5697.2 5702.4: 5.45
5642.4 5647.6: 4.34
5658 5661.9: 4.8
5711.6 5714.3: 5.7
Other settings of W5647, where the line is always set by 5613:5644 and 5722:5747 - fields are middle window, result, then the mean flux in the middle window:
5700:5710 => -0.07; 5.67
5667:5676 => 0.08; 4.49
